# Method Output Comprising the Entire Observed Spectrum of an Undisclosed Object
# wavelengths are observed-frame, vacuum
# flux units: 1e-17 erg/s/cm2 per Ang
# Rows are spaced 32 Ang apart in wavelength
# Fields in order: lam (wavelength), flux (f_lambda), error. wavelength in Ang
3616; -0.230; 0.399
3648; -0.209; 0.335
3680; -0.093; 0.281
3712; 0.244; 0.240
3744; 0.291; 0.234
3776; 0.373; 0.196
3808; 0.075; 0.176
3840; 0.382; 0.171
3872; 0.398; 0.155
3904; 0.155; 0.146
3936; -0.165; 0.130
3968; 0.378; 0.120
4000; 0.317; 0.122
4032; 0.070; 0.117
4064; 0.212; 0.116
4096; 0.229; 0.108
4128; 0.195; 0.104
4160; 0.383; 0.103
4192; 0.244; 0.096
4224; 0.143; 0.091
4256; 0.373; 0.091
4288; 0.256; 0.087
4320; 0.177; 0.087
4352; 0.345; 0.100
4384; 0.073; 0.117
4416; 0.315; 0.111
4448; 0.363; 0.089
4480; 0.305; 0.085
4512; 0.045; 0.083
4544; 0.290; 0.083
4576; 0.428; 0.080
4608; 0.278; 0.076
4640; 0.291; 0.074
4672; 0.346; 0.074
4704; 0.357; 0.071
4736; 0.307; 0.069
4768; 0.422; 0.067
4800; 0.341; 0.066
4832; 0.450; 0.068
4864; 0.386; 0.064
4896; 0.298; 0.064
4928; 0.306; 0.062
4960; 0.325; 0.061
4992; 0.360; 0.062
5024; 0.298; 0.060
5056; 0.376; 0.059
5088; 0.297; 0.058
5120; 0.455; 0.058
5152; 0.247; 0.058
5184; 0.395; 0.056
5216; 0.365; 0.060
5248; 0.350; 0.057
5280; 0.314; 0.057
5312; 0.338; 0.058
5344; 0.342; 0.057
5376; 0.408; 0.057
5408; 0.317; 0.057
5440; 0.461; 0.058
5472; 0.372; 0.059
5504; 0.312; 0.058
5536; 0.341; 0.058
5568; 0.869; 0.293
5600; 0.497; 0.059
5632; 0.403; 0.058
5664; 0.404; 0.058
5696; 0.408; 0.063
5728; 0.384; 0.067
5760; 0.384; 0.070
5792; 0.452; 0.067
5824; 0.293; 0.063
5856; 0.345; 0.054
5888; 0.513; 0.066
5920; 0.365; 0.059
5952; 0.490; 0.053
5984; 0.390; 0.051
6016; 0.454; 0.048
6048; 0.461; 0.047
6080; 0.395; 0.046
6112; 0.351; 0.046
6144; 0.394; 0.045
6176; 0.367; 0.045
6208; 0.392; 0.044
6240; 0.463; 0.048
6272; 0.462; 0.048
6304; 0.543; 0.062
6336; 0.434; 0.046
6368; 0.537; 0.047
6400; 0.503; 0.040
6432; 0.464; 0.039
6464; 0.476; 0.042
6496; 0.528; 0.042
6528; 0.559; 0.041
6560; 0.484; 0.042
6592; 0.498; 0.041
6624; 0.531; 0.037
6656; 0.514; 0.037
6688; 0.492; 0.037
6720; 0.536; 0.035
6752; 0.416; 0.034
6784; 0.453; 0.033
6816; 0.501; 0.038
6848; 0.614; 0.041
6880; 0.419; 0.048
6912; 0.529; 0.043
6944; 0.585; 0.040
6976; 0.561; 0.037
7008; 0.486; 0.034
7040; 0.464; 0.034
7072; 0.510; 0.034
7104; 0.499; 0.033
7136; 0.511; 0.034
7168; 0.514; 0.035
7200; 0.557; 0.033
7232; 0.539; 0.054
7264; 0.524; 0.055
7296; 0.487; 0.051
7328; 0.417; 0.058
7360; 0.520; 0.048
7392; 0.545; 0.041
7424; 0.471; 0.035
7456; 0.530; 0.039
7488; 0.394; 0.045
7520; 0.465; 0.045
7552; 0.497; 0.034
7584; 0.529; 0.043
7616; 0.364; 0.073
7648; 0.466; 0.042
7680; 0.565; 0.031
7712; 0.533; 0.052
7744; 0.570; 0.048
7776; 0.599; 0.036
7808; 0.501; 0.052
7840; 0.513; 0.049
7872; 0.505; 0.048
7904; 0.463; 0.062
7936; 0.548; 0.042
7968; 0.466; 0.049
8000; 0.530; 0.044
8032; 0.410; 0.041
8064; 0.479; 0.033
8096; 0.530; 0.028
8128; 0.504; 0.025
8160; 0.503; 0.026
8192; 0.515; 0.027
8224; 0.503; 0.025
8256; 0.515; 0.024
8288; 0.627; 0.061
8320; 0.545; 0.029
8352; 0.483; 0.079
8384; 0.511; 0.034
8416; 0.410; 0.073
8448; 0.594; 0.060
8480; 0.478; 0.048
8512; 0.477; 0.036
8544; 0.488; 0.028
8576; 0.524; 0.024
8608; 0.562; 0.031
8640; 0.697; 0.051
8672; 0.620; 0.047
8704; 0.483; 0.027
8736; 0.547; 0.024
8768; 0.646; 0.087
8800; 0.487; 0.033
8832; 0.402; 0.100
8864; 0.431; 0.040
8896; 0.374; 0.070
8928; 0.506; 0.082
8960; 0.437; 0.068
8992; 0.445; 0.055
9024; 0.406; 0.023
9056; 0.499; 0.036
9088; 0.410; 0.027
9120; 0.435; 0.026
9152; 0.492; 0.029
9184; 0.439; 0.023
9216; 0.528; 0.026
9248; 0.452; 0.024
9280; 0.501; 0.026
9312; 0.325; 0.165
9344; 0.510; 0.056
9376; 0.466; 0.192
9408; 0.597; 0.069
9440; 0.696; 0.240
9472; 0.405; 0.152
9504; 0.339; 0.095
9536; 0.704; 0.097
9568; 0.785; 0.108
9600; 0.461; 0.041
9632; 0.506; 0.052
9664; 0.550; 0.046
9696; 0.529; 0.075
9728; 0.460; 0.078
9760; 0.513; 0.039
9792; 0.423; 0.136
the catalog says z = 0.444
